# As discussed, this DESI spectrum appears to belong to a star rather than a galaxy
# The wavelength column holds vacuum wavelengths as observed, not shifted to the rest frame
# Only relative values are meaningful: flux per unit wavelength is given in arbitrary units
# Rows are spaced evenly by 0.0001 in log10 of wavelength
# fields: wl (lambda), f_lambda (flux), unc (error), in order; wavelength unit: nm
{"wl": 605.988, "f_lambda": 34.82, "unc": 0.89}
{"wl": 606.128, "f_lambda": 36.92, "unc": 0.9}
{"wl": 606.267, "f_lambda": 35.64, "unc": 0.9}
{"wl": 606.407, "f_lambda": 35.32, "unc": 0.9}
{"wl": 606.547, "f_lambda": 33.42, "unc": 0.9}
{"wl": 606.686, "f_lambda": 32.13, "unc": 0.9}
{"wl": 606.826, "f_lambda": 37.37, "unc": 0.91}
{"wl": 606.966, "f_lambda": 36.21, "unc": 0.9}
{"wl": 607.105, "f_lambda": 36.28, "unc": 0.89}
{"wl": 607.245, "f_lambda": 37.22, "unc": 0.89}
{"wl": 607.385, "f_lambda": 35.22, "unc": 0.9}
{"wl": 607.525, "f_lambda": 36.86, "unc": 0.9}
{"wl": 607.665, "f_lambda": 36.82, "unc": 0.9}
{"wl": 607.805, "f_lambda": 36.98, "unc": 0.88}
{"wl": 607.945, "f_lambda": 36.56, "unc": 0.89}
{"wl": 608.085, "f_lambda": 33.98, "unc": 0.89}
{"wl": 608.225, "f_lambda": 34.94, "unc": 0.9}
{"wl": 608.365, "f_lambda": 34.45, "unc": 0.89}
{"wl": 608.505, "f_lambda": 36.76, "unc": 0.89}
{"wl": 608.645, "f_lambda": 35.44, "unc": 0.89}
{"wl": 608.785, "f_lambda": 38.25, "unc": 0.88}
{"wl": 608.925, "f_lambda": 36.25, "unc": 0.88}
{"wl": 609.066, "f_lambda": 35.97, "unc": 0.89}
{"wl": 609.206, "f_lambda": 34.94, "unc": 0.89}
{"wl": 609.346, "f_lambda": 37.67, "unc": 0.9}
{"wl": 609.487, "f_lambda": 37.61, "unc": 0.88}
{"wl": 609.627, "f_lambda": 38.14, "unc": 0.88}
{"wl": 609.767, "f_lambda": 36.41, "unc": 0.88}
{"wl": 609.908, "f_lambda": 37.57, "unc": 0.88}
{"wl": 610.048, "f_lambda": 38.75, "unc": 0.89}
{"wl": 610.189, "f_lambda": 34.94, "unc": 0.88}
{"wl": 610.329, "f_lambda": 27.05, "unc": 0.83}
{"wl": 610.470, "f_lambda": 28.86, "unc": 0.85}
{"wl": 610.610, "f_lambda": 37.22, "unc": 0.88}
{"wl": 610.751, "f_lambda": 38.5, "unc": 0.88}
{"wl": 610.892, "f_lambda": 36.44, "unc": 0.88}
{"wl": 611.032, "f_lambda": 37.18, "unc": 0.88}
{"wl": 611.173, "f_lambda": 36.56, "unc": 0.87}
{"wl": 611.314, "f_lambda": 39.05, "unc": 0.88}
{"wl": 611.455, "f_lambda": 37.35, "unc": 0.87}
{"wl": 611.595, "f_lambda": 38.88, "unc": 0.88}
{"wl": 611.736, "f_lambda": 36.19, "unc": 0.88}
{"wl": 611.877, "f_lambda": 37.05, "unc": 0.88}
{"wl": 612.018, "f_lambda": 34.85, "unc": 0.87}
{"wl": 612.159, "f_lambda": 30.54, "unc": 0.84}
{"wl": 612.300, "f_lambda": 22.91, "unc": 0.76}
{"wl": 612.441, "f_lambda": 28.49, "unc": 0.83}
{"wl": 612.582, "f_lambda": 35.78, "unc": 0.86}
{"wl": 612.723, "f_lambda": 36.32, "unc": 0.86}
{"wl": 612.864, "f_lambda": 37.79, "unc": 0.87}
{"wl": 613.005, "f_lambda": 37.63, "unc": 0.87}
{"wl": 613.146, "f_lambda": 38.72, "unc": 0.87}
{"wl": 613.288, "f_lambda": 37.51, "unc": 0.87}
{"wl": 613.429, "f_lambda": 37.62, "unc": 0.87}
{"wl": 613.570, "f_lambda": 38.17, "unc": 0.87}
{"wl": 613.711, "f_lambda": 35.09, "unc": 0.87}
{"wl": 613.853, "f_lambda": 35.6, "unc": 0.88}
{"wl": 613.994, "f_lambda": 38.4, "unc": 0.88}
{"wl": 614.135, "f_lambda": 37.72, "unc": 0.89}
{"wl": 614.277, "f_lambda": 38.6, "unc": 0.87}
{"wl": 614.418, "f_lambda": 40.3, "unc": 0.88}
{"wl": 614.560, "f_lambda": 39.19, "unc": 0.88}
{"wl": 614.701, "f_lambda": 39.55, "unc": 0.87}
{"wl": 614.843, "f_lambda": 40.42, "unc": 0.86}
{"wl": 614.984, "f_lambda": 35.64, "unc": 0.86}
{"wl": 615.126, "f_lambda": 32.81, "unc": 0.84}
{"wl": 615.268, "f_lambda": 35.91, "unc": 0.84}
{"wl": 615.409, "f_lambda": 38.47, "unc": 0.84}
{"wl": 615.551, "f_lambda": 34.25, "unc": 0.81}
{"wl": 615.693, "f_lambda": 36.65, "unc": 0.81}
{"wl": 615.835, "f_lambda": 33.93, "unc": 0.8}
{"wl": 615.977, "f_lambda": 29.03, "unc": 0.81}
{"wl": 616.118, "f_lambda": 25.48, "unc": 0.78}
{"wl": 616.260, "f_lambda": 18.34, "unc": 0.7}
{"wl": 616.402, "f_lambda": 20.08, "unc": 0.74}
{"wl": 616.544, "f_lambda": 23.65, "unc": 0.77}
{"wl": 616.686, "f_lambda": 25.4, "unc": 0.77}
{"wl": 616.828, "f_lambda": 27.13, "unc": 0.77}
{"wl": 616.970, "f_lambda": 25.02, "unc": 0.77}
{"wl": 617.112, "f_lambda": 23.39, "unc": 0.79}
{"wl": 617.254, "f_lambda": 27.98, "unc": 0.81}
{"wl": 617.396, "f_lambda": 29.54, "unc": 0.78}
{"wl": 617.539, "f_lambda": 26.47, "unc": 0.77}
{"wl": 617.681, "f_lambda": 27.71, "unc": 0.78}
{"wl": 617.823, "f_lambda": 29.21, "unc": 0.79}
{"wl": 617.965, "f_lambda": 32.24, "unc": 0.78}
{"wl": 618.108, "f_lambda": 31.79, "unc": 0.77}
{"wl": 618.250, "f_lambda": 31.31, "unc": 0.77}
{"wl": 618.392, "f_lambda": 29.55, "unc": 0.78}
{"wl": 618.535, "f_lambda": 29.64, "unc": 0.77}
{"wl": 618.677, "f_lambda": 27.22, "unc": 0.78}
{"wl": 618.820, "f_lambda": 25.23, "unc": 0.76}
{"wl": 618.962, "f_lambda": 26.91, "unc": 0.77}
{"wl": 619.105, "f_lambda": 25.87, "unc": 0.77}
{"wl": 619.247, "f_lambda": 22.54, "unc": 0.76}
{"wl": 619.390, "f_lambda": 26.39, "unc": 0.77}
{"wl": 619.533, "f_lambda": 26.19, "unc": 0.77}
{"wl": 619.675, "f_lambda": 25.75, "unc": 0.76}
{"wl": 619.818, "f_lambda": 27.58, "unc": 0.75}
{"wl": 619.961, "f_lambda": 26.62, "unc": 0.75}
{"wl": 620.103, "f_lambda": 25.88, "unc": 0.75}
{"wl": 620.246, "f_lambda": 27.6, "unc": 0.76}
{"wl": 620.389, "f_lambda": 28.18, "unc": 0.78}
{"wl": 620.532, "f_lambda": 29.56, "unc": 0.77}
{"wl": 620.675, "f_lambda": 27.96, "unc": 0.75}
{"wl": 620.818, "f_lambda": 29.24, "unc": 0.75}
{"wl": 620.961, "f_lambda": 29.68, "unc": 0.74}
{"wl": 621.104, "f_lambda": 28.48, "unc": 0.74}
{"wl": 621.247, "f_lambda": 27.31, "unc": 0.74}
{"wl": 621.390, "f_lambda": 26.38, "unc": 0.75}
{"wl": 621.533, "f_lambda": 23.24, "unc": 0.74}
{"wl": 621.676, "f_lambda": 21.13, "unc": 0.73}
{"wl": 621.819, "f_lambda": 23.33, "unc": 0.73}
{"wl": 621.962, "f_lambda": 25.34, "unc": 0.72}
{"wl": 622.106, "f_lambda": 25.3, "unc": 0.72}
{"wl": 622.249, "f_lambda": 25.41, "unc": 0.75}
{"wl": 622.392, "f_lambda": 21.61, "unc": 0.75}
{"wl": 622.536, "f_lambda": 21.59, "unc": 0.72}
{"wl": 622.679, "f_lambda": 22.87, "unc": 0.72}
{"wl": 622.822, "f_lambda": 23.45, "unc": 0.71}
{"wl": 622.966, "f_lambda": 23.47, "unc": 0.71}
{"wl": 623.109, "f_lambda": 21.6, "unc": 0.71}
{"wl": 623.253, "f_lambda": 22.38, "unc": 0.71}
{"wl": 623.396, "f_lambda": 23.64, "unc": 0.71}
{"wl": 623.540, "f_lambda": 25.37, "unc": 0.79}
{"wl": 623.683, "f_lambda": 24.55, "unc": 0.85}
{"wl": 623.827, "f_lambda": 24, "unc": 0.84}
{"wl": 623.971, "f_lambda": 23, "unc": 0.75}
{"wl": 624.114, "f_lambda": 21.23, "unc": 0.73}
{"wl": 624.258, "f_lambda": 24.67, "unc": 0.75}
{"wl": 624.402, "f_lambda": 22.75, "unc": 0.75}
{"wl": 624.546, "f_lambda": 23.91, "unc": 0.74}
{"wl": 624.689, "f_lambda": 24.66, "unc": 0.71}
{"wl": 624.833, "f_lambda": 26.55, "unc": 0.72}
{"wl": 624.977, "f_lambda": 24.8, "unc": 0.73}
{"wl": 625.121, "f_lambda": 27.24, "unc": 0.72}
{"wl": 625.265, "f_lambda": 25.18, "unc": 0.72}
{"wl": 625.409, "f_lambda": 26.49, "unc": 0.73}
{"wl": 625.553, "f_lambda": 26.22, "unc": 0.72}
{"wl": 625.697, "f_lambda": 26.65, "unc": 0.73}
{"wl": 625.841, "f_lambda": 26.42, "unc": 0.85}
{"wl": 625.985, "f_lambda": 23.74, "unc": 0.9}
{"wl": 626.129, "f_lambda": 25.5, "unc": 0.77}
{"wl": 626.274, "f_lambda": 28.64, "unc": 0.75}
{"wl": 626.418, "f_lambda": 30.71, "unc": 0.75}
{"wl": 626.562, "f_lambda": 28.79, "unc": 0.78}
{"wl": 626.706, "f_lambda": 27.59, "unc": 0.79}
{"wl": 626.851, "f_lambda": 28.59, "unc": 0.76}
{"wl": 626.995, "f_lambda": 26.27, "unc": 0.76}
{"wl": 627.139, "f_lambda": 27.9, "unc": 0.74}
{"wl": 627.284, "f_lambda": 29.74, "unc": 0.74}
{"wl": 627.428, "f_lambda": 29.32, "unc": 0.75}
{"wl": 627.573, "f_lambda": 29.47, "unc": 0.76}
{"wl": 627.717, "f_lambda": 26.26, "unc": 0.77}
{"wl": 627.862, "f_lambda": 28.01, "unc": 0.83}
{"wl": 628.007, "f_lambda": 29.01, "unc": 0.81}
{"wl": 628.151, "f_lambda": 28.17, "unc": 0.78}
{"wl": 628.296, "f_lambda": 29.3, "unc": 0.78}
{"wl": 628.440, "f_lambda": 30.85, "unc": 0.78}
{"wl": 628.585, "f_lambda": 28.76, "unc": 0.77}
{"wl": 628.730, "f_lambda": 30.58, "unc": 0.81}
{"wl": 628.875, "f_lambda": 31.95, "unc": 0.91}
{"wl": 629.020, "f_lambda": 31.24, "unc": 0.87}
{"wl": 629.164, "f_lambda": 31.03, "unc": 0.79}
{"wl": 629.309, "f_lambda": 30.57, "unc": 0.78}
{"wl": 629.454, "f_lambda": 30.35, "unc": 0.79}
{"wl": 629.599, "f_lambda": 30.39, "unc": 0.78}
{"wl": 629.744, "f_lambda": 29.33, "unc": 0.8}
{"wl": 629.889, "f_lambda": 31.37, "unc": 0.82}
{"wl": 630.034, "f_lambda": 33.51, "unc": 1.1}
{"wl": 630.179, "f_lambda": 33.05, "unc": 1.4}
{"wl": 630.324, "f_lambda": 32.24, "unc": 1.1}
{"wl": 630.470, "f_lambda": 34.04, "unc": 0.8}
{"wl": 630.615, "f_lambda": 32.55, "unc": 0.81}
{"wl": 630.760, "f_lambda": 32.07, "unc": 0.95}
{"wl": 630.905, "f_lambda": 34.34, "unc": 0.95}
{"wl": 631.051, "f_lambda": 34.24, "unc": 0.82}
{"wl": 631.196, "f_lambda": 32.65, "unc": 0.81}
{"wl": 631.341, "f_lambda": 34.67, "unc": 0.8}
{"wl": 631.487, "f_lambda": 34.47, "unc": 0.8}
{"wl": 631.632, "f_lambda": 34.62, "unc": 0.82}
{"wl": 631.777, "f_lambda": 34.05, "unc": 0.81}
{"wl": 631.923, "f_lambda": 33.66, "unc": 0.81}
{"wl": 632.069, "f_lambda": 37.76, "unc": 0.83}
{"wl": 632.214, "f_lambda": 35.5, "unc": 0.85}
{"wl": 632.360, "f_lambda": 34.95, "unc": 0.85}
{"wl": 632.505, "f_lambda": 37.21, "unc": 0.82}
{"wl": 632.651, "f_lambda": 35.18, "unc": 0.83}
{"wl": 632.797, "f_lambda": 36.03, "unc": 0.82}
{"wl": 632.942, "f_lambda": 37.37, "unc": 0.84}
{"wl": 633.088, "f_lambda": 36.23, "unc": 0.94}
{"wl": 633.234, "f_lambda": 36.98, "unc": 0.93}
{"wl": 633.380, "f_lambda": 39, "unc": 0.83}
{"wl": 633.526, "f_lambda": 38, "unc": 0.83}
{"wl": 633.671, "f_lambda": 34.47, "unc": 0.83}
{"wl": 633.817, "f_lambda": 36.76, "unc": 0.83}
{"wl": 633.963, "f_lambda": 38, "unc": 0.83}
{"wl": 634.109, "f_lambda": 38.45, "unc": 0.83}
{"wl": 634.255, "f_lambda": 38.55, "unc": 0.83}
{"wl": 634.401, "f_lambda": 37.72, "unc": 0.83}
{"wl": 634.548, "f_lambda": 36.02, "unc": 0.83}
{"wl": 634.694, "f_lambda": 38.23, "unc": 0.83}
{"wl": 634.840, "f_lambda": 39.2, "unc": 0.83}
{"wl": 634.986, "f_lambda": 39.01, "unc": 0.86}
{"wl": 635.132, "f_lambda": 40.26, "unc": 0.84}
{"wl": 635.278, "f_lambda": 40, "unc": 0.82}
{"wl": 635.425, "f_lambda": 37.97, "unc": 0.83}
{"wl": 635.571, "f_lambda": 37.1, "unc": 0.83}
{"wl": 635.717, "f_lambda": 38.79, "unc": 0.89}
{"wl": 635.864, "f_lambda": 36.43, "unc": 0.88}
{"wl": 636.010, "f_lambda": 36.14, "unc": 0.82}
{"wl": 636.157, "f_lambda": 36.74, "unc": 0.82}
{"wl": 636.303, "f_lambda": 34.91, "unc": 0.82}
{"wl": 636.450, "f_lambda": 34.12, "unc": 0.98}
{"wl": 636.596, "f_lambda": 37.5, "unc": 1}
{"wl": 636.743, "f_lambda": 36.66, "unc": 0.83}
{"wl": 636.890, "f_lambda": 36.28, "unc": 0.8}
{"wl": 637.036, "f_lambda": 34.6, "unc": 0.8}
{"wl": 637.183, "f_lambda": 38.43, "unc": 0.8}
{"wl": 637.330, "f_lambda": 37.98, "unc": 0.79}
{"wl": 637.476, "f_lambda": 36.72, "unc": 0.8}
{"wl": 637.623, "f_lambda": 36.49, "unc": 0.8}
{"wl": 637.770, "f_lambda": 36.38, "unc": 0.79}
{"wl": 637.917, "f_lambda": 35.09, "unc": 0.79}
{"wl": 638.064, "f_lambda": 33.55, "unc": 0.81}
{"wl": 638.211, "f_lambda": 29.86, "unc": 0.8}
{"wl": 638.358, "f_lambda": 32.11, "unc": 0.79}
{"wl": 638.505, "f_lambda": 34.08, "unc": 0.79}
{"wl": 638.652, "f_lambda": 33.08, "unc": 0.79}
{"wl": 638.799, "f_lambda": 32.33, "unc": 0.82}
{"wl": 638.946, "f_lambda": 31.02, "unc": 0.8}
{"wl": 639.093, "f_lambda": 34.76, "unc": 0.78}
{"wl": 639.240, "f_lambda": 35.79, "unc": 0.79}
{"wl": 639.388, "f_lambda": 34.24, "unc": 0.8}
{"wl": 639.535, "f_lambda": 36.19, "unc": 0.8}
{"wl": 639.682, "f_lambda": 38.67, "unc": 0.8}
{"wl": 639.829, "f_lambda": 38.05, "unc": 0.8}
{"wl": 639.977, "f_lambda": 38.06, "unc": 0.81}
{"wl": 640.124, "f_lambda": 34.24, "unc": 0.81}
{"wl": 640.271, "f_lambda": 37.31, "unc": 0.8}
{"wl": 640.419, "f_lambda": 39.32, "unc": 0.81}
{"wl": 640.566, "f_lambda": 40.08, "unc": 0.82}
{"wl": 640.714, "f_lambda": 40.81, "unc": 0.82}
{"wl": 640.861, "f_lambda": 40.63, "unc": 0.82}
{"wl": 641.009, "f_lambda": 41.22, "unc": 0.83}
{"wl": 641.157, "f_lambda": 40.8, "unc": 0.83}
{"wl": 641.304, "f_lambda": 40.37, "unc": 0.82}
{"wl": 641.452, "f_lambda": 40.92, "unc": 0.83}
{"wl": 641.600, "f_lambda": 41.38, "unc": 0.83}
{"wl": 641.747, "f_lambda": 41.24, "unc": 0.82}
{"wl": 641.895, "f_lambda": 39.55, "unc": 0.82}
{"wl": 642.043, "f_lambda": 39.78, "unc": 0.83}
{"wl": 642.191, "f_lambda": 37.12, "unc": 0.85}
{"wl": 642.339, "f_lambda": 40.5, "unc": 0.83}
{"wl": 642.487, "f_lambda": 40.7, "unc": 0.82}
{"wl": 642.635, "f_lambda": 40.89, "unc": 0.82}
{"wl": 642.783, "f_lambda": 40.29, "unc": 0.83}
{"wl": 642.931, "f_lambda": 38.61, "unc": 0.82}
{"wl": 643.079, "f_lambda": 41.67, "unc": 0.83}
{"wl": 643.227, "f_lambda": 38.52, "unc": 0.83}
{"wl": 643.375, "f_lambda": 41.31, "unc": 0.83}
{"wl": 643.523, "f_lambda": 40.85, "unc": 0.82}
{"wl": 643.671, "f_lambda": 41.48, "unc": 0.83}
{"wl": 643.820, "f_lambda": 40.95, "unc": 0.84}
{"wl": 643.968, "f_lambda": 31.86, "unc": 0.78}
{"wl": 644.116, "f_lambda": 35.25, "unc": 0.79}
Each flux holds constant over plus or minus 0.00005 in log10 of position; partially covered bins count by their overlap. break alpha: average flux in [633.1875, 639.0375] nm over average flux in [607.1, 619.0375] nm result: 1.08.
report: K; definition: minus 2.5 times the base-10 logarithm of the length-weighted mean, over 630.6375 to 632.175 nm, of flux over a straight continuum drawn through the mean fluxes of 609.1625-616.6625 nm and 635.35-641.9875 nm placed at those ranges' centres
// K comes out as 0.06 mag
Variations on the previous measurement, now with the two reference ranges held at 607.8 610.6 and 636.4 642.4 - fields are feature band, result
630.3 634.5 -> 0.032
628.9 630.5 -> 0.162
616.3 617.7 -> 0.378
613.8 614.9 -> -0.085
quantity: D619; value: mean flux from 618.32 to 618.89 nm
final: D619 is 27.9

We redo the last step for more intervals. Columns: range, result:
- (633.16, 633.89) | 37.1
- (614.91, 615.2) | 34.3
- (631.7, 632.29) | 35.2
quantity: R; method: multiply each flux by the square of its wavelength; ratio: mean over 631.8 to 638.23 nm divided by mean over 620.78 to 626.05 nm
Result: 1.55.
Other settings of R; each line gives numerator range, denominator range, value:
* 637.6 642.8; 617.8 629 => 1.48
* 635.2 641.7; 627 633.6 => 1.16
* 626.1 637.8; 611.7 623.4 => 1.20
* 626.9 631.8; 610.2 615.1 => 0.91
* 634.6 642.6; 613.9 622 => 1.36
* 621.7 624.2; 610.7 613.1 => 0.68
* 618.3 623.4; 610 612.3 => 0.75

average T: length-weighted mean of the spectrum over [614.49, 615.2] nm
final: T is 37.5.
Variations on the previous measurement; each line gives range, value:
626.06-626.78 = 28.2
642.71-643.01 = 39.5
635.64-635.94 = 37.6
